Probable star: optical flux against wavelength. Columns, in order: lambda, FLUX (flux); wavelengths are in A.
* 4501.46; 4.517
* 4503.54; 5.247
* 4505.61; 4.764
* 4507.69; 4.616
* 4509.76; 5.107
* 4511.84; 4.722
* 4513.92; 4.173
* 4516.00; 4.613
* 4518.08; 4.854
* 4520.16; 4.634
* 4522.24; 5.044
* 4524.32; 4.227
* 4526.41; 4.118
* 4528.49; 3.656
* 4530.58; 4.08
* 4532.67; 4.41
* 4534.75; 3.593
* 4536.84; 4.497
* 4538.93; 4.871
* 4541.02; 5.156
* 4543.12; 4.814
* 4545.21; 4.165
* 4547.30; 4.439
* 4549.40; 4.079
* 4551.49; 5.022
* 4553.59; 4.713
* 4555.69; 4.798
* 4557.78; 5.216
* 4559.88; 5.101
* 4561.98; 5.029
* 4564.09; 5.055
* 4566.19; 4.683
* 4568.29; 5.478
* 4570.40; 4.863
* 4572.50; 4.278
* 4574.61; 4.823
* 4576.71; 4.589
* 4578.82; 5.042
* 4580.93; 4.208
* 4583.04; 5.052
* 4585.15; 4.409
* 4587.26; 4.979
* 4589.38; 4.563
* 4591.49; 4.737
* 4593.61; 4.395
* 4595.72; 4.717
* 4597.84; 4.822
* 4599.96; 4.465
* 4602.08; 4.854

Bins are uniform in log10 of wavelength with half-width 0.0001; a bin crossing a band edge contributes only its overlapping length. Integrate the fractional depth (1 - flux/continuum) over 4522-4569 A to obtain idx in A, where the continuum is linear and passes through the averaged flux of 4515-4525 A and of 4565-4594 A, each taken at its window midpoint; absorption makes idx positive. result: 1.0 A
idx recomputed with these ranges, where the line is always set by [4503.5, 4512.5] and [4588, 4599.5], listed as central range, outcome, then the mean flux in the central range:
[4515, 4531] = 1.36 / 4.42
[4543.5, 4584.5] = -0.43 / 4.77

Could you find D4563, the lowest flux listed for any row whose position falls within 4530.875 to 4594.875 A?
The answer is 3.593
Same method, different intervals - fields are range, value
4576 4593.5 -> 4.208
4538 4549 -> 4.165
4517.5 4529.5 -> 3.656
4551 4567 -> 4.683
